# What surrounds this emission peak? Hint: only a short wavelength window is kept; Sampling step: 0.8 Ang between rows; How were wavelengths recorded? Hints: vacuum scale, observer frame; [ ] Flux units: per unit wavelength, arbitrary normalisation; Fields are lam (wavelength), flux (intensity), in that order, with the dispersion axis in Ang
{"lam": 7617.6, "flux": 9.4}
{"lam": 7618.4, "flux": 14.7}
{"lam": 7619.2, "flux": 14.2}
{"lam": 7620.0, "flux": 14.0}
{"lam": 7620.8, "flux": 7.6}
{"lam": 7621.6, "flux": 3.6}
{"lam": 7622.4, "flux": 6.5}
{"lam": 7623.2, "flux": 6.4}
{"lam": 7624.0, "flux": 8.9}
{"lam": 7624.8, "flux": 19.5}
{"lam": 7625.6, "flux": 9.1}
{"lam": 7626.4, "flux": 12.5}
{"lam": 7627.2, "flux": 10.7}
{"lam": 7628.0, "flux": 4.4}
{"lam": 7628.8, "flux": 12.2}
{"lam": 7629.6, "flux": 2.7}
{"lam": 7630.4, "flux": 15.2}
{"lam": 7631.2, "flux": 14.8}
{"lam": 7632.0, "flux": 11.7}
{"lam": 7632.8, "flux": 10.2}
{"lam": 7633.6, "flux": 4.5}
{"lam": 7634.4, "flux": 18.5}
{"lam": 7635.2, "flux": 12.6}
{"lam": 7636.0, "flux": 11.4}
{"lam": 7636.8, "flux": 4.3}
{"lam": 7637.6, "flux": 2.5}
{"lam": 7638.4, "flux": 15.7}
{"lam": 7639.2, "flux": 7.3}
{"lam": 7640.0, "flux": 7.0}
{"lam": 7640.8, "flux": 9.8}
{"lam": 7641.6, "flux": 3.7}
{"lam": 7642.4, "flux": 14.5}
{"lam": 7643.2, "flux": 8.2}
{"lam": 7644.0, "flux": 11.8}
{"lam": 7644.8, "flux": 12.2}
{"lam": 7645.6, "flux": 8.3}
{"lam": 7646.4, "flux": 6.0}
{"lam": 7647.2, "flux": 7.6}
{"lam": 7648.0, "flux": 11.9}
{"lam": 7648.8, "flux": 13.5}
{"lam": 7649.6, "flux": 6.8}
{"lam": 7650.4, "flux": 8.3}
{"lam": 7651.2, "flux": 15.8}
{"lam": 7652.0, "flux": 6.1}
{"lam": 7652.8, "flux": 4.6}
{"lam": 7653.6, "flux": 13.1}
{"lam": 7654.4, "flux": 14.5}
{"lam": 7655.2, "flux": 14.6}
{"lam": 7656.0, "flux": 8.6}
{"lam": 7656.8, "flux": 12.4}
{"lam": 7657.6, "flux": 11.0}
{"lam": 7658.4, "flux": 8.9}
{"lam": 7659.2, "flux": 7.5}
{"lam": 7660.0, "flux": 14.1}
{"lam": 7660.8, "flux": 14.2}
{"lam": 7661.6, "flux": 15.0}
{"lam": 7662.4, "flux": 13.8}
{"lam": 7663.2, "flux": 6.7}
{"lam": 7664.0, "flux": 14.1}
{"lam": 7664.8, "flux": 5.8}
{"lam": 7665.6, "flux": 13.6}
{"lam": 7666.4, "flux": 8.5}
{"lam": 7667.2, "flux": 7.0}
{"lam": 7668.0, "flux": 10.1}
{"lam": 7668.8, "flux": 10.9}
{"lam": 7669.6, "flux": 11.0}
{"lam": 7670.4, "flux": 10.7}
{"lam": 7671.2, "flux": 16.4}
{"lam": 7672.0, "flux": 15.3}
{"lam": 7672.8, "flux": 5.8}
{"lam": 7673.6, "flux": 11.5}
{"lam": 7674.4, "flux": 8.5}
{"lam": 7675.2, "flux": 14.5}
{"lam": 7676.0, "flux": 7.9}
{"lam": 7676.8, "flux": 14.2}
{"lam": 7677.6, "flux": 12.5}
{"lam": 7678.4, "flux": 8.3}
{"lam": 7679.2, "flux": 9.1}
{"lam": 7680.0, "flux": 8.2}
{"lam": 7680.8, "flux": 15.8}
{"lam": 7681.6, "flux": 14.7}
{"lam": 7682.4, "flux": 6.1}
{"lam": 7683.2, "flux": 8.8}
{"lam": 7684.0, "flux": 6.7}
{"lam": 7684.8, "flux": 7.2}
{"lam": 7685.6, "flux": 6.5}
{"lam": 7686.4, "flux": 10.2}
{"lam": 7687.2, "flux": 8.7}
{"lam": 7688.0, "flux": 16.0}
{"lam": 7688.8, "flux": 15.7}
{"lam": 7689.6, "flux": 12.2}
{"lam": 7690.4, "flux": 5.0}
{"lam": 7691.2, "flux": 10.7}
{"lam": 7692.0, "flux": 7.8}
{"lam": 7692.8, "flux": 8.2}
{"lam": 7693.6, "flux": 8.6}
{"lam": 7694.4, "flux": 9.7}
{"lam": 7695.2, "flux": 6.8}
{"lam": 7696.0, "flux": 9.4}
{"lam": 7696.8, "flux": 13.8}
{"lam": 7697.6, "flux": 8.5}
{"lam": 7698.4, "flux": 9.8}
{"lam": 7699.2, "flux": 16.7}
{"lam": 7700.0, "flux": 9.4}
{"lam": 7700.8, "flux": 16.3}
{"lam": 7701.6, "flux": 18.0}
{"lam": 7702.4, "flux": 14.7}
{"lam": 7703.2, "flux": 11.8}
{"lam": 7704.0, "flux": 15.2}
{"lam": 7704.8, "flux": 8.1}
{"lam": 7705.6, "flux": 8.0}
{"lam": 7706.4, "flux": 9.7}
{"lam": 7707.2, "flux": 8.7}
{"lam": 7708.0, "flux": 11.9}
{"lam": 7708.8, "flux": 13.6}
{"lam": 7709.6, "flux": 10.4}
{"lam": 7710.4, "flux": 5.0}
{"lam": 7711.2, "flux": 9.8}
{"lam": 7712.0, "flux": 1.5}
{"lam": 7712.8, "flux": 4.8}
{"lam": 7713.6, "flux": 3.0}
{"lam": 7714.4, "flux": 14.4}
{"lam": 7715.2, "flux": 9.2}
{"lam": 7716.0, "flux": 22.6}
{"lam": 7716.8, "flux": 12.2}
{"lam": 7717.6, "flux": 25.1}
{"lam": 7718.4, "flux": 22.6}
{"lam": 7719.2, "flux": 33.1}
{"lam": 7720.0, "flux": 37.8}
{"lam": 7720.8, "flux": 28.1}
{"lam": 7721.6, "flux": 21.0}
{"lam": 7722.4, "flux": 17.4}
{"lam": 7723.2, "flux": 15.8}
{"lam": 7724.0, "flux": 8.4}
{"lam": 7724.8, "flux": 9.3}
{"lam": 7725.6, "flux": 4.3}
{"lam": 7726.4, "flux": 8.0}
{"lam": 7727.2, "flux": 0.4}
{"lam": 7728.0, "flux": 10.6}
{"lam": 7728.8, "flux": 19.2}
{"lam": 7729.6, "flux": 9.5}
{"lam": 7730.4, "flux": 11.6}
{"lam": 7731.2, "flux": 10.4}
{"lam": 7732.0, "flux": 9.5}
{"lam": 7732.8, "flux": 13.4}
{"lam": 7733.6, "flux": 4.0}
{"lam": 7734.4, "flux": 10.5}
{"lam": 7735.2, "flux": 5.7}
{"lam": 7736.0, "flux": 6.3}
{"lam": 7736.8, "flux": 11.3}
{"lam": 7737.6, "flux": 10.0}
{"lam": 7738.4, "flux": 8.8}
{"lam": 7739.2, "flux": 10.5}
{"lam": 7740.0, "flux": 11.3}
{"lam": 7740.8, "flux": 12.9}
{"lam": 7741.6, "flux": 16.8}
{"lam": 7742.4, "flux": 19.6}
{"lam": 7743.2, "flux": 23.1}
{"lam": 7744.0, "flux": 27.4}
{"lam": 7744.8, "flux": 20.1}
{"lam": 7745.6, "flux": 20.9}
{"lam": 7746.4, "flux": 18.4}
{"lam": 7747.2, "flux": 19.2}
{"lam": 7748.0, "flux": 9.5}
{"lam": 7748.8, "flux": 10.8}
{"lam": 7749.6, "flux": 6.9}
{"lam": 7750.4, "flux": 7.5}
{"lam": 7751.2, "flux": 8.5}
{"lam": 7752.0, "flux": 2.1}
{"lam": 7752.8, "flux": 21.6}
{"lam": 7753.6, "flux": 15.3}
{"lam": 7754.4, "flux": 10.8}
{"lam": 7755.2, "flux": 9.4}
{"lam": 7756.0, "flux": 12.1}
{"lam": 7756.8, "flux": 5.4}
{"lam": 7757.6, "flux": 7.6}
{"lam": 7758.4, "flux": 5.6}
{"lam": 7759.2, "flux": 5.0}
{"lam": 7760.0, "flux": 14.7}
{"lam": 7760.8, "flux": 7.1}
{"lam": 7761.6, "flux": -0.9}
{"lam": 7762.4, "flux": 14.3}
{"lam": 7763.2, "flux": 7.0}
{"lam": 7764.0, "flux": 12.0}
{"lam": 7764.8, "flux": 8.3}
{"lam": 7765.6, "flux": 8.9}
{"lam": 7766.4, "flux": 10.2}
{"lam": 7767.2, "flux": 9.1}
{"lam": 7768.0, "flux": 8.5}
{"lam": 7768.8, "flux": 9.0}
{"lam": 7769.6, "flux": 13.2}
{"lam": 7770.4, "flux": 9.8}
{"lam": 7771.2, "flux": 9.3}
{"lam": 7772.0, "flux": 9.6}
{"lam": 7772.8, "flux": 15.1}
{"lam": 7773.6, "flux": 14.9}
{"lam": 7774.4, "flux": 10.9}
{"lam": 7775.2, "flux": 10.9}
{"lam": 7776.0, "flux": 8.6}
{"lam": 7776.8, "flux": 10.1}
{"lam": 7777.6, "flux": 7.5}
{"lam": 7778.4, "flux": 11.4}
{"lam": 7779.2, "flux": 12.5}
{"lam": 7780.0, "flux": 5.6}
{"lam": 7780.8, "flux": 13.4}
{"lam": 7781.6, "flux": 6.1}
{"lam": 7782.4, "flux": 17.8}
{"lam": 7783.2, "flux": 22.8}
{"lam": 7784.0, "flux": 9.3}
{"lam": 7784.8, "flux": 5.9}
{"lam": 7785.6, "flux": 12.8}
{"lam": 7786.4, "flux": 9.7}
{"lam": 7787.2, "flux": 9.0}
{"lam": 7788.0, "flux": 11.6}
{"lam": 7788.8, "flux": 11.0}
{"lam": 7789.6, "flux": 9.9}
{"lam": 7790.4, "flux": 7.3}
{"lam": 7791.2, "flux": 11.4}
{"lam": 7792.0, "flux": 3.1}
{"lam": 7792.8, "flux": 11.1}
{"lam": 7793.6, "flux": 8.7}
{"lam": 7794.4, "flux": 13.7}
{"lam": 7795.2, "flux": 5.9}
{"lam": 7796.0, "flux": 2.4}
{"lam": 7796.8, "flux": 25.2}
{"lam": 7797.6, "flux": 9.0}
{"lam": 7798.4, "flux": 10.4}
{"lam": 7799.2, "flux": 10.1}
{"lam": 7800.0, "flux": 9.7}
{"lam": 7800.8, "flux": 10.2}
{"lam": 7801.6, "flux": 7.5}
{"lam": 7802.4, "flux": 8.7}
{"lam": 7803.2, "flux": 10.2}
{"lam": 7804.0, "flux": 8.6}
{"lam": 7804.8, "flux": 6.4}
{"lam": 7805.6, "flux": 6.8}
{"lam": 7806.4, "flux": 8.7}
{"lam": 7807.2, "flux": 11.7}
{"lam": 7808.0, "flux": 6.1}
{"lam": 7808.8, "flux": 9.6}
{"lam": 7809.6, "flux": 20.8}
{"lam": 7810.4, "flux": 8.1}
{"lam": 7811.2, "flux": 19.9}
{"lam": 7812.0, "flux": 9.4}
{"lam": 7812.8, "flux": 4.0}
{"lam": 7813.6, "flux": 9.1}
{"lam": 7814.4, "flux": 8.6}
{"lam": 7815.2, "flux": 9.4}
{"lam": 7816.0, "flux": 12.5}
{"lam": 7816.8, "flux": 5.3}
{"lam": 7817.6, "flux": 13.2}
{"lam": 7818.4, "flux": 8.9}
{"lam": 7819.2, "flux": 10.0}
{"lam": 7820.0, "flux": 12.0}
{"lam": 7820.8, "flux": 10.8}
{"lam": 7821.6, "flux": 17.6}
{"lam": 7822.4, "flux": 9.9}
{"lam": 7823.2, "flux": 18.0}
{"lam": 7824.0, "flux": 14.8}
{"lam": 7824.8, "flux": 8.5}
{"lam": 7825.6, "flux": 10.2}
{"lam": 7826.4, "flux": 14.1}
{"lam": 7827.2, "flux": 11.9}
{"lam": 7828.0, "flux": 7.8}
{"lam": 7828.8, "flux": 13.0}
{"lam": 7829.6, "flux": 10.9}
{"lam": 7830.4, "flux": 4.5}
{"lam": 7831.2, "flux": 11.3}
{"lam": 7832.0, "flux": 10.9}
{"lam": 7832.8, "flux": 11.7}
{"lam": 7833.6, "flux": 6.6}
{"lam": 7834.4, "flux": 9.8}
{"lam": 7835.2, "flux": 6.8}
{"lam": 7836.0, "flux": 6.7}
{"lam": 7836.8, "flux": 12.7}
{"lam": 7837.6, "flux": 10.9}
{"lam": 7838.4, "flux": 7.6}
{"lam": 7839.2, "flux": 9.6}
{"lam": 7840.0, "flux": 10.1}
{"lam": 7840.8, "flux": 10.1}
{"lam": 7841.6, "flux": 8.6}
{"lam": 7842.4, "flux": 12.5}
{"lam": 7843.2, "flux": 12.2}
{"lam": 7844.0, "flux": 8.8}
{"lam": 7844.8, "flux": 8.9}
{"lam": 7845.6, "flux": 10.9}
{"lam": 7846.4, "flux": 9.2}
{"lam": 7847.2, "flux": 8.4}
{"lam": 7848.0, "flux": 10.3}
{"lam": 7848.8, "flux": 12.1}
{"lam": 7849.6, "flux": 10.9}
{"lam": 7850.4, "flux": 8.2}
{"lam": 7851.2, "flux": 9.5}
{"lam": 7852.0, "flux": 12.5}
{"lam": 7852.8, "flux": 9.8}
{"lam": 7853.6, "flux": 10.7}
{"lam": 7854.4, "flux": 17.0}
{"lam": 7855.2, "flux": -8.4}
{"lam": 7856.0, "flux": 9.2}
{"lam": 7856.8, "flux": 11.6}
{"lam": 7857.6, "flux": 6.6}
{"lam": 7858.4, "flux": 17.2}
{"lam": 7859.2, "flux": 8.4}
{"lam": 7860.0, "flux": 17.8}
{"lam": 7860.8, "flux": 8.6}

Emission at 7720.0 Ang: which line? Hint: Halpha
